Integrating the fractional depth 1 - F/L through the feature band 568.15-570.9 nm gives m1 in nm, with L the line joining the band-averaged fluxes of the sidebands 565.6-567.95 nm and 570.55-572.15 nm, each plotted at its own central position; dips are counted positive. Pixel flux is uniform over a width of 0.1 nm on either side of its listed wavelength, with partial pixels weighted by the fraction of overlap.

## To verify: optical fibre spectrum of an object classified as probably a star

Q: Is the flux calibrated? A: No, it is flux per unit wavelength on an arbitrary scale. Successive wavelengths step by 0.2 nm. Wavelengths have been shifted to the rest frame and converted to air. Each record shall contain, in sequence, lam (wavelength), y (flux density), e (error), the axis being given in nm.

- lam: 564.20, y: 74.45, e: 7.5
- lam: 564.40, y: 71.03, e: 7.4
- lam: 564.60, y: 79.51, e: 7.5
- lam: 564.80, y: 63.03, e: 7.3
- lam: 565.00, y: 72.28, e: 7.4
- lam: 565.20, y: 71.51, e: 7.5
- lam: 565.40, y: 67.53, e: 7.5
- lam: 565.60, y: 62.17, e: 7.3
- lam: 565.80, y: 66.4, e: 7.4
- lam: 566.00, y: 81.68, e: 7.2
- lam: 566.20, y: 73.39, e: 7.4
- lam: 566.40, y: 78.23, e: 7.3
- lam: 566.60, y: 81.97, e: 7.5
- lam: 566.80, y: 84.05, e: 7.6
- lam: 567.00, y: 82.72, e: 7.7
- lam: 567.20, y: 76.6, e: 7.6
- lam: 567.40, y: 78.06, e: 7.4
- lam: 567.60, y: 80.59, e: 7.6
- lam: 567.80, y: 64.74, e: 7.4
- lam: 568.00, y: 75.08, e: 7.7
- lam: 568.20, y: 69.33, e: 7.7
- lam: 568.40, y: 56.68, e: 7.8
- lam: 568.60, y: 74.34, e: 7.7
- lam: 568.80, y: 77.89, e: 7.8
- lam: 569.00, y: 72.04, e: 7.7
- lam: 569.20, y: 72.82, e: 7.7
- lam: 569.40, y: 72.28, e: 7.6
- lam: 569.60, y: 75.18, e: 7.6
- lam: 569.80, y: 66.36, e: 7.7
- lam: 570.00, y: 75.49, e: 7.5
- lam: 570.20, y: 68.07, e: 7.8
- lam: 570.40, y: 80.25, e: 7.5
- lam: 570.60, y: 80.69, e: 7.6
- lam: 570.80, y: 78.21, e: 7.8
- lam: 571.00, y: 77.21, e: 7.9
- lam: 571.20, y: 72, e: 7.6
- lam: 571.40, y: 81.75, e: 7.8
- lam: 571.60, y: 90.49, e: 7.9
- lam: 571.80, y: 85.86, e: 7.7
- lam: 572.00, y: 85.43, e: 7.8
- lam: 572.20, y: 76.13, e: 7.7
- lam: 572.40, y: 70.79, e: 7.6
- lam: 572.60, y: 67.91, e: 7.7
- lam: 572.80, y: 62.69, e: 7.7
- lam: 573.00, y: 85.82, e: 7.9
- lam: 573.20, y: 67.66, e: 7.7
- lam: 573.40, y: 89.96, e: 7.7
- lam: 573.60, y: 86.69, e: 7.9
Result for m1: 0.23 nm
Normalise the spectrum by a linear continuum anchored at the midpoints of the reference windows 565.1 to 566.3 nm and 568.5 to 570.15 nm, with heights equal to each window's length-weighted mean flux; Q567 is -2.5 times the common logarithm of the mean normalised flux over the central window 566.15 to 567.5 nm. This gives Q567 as -0.119 mag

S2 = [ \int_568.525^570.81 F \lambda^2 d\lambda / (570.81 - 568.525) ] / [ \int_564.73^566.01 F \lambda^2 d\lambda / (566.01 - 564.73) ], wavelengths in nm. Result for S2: 1.1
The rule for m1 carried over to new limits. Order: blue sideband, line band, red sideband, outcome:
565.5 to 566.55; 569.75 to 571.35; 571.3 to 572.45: 0.10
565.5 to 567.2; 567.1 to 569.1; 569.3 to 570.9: 0.08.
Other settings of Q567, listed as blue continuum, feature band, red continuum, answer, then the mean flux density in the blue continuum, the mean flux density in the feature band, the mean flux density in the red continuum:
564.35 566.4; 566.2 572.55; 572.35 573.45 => -0.05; 71.2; 76.1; 73.6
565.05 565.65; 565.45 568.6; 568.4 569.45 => -0.06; 67.9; 74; 72.3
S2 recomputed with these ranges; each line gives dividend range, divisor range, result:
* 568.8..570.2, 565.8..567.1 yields 0.92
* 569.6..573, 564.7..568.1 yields 1.05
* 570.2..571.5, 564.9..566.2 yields 1.12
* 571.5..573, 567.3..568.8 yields 1.10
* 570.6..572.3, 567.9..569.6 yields 1.14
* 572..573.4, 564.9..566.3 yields 1.07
